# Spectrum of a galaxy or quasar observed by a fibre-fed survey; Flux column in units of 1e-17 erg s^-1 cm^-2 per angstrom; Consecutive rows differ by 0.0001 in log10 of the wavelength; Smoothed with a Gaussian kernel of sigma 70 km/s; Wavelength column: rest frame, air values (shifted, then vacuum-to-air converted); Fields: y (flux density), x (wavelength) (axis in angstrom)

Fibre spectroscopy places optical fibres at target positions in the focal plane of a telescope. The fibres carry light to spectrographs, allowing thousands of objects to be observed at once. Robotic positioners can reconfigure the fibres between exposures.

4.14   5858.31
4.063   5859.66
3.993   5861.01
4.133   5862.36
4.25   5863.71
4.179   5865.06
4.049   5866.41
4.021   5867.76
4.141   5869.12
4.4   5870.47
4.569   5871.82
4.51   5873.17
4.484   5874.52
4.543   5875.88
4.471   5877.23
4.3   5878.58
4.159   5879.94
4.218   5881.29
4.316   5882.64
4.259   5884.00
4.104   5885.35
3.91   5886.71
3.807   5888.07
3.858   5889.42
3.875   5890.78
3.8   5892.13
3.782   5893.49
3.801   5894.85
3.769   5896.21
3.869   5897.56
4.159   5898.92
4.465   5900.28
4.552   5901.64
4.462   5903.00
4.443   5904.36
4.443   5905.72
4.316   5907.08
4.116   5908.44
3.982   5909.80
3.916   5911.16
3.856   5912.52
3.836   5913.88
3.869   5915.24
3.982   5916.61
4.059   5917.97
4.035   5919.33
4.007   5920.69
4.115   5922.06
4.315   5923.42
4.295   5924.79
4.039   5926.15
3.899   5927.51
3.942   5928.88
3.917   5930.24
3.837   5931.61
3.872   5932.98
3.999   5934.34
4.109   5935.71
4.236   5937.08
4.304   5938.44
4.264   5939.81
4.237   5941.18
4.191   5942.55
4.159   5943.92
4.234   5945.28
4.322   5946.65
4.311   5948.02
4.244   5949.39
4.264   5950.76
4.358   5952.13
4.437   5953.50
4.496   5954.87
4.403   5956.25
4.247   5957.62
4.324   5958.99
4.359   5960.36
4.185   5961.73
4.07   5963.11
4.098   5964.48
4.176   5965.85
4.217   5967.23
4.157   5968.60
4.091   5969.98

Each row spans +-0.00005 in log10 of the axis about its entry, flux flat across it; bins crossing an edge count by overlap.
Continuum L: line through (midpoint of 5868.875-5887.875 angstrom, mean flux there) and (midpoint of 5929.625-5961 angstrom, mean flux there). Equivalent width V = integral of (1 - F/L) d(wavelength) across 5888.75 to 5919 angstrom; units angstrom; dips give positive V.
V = 1.5 angstrom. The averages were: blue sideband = 4.3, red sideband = 4.22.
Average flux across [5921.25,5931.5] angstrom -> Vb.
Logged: 4.06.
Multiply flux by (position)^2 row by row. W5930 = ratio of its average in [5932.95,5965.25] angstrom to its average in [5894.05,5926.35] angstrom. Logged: 1.05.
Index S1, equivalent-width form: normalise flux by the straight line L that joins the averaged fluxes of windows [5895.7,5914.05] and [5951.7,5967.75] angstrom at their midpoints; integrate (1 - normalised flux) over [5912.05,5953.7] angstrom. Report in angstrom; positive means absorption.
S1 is 1.12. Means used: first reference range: 4.17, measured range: 4.11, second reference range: 4.28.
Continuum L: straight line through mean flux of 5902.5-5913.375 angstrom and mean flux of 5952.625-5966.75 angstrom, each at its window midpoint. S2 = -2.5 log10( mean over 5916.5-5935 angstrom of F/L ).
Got 0.05 mag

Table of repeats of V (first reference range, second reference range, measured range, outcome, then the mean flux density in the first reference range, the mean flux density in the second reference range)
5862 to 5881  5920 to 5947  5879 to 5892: 0.6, 4.3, 4.11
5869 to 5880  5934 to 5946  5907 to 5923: 1.1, 4.42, 4.2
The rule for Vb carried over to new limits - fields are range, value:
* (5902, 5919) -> 4.11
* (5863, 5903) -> 4.16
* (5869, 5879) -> 4.45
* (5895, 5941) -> 4.1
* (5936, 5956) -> 4.29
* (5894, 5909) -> 4.21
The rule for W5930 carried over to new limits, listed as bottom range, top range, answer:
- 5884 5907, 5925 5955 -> 1.04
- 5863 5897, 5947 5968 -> 1.06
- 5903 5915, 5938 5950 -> 1.04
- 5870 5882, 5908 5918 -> 0.91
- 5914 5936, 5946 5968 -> 1.08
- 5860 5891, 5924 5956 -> 1.02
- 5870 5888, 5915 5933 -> 0.95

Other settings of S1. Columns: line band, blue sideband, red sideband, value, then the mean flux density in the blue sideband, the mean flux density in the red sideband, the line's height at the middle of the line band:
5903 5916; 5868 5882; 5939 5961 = 0.7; 4.37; 4.3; 4.34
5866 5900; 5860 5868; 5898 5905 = 0.9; 4.11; 4.39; 4.25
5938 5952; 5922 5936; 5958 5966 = -0.5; 4.03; 4.21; 4.11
